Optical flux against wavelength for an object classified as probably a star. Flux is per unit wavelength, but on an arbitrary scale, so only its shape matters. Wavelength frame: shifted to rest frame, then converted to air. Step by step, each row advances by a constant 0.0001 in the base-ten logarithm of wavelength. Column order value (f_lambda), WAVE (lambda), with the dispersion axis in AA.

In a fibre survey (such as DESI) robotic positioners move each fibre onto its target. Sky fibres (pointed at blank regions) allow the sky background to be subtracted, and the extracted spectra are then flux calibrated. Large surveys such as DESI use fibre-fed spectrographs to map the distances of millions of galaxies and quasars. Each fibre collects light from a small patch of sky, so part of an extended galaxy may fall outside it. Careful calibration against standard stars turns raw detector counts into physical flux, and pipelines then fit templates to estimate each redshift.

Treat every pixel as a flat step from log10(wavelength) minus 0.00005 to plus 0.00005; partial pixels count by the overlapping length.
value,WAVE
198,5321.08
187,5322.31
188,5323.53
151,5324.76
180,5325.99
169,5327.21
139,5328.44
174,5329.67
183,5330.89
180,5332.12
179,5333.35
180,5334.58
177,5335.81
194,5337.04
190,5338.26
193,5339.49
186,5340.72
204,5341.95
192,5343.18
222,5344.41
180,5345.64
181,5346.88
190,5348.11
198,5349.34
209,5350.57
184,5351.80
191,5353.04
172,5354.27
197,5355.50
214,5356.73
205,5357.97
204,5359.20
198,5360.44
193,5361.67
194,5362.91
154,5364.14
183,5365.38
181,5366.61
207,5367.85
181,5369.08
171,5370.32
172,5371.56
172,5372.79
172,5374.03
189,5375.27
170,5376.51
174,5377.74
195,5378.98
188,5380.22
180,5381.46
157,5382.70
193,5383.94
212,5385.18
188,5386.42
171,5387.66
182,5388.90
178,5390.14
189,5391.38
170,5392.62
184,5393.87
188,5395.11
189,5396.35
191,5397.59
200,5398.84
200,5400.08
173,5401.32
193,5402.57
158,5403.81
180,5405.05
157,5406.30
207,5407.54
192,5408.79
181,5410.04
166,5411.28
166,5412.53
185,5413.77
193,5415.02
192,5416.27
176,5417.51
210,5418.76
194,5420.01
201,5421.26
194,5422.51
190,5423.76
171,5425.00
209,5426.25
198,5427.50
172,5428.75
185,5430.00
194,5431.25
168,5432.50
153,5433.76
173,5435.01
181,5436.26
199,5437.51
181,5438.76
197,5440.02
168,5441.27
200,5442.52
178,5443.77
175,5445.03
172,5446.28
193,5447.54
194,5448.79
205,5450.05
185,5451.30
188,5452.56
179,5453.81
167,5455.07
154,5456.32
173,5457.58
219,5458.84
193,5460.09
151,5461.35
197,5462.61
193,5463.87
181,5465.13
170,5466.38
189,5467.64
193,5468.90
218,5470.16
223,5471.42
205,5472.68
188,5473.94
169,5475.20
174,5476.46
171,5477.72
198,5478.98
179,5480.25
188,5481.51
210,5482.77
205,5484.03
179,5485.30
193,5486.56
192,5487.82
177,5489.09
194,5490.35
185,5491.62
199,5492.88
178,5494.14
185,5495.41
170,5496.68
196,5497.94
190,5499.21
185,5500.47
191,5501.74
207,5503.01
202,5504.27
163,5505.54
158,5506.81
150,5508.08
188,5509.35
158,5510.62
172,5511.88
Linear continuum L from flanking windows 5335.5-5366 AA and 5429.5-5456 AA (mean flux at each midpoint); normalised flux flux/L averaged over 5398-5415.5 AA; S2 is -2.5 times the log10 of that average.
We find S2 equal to 0.024 mag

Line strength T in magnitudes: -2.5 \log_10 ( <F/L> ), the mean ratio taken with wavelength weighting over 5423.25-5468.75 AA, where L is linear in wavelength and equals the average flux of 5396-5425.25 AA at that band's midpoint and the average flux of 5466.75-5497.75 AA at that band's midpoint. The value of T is 0.03 mag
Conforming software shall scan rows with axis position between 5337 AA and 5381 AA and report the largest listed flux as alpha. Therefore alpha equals 222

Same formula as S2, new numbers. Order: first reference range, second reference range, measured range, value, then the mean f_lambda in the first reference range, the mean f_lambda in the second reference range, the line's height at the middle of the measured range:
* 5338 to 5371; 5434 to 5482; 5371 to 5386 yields 0.05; 192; 186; 190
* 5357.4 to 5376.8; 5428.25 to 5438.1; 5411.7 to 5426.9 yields -0.06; 184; 178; 179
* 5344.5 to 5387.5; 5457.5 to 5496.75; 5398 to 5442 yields 0.02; 187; 189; 188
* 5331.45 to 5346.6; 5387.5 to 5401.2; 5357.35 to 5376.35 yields 0.02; 189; 186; 188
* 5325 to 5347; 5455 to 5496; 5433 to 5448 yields 0.04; 183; 188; 187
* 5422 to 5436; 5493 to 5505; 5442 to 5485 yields -0.01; 182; 190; 186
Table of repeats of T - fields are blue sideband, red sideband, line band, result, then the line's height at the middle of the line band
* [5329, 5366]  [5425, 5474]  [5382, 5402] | 0.02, 188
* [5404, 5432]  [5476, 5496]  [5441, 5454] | 0.01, 187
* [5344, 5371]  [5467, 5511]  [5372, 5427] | 0.03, 190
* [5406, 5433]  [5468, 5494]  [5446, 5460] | 0.03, 190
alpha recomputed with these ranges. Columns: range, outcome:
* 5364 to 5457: 212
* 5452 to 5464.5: 219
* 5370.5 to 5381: 195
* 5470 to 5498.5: 223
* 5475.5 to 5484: 210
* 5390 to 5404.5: 200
